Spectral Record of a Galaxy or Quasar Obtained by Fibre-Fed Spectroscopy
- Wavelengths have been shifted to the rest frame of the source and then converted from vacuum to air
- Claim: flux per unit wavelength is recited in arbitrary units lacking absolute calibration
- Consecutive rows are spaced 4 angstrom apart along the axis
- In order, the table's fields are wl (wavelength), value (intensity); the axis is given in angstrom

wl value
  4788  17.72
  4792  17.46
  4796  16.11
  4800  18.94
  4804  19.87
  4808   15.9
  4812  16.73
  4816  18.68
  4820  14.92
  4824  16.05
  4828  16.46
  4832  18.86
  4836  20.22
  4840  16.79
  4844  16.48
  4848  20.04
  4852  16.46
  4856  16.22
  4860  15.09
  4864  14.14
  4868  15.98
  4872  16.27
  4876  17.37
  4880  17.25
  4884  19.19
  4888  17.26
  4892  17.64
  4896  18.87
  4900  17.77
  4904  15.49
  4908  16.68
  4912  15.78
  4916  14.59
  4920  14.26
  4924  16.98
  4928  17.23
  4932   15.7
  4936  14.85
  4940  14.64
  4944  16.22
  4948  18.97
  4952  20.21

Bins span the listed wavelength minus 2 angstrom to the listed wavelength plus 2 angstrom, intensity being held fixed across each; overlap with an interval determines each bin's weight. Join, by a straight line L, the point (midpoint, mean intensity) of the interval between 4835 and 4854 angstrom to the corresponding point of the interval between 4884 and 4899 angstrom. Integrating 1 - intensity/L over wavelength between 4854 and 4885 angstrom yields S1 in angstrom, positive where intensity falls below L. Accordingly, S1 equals 2.8 angstrom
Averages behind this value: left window 17.9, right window 18.1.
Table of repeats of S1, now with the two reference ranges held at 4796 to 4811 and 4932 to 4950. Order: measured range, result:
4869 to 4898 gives -1.4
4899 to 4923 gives 1.1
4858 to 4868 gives 1.3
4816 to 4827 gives 0.9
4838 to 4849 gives -0.1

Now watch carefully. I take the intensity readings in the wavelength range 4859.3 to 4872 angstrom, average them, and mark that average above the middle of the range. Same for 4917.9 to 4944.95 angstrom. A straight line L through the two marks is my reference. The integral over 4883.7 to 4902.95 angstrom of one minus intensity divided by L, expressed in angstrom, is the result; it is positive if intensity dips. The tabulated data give -3.1 angstrom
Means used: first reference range 15.3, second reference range 15.7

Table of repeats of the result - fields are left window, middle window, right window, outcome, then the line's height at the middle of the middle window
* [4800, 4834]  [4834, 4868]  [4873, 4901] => 1.3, 17.6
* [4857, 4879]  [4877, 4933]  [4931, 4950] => -2.9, 16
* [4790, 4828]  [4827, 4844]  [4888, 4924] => -1.0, 17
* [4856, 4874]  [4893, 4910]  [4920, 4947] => -1.6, 15.7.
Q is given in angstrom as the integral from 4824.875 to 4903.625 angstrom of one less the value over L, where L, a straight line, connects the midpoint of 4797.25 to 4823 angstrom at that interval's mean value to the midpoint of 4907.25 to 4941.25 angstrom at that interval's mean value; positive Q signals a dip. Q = -3.2 angstrom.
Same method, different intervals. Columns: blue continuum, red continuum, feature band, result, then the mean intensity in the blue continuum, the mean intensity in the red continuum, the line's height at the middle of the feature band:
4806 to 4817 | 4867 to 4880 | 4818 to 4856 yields -1.03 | 17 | 16.7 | 16.8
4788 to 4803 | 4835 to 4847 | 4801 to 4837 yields 0.55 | 17.7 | 17.8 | 17.8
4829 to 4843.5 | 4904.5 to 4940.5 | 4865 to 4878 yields 0.63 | 18.3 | 15.7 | 17.2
